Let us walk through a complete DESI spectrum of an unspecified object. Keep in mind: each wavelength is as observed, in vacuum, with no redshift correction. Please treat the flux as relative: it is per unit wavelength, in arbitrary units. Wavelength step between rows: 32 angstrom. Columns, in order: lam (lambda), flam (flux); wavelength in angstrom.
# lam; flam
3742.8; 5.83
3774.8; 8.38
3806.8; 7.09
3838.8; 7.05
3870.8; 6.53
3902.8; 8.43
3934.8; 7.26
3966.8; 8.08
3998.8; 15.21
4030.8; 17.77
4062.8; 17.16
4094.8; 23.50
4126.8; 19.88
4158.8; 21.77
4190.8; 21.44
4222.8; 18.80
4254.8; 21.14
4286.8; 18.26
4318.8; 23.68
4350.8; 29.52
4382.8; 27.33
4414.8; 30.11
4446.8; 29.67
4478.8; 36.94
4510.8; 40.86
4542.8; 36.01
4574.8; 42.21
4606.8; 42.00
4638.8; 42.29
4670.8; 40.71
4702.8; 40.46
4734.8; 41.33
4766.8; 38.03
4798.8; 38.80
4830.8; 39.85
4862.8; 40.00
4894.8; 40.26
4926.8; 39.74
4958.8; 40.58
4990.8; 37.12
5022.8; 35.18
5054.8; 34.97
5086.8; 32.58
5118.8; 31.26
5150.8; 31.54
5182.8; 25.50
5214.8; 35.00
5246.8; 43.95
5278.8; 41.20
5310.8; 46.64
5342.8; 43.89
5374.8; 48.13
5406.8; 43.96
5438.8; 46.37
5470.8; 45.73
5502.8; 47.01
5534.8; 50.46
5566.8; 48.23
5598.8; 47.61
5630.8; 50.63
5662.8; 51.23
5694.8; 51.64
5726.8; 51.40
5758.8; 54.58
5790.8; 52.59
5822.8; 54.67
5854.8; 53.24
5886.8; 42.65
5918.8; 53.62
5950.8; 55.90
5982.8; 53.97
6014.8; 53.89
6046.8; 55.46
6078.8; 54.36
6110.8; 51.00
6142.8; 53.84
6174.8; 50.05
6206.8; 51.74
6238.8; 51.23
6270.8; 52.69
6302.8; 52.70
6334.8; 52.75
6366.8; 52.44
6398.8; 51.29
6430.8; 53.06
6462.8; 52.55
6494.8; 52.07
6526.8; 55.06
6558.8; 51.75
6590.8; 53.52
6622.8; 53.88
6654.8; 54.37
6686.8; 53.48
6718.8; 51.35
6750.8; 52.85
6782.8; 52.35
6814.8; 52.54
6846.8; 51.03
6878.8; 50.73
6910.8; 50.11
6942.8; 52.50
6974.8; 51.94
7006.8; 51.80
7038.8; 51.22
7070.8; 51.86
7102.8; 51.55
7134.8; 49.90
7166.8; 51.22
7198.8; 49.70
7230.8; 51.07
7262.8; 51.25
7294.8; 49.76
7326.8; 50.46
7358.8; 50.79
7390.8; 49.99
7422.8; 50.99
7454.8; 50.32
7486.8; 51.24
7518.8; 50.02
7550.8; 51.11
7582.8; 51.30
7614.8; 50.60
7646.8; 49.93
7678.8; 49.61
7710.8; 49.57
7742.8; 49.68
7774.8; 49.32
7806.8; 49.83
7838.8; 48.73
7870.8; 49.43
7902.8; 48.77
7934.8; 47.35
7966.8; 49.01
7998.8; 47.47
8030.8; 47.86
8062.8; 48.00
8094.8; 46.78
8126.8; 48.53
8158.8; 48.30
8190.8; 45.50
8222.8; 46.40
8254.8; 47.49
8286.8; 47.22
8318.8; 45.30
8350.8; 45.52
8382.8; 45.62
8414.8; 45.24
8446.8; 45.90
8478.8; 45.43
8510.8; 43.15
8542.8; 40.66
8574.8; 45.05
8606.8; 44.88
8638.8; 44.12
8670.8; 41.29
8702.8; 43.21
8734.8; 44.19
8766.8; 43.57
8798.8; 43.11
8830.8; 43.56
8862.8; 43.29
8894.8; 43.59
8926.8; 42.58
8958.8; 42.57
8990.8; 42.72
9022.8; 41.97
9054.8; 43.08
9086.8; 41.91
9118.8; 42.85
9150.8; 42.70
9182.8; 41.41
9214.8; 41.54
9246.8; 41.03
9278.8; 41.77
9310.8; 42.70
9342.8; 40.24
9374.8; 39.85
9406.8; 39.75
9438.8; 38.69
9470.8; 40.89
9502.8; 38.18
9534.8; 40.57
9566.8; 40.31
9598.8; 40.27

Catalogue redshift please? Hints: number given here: 0.00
